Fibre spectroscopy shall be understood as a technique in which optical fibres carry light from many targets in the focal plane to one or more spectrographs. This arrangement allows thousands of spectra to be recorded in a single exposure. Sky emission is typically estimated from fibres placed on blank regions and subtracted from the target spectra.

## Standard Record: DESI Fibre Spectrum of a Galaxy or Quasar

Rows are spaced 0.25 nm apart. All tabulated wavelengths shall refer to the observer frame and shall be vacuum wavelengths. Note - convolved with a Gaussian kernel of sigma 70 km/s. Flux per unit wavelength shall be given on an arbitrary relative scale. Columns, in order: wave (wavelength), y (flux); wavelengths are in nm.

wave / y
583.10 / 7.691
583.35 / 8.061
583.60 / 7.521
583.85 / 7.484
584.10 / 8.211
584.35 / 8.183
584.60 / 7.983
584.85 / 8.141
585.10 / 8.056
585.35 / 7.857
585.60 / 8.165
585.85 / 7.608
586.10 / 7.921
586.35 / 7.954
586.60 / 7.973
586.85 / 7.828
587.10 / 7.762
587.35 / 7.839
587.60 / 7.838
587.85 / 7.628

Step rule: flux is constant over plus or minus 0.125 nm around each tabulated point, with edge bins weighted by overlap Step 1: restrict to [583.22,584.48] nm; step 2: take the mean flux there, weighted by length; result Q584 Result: 7.89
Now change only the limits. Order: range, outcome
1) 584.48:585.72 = 8.04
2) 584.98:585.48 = 7.96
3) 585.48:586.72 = 7.92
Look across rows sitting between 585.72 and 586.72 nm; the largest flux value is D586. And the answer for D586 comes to 7.973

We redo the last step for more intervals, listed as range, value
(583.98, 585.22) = 8.211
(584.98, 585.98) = 8.165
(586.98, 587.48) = 7.839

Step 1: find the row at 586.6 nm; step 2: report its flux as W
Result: 7.973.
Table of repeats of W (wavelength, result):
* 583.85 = 7.484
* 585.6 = 8.165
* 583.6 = 7.521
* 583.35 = 8.061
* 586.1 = 7.921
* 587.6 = 7.838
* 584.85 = 8.141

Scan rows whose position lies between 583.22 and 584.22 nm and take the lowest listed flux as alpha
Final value 7.484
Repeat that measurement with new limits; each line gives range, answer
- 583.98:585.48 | 7.857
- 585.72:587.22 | 7.608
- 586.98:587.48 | 7.762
